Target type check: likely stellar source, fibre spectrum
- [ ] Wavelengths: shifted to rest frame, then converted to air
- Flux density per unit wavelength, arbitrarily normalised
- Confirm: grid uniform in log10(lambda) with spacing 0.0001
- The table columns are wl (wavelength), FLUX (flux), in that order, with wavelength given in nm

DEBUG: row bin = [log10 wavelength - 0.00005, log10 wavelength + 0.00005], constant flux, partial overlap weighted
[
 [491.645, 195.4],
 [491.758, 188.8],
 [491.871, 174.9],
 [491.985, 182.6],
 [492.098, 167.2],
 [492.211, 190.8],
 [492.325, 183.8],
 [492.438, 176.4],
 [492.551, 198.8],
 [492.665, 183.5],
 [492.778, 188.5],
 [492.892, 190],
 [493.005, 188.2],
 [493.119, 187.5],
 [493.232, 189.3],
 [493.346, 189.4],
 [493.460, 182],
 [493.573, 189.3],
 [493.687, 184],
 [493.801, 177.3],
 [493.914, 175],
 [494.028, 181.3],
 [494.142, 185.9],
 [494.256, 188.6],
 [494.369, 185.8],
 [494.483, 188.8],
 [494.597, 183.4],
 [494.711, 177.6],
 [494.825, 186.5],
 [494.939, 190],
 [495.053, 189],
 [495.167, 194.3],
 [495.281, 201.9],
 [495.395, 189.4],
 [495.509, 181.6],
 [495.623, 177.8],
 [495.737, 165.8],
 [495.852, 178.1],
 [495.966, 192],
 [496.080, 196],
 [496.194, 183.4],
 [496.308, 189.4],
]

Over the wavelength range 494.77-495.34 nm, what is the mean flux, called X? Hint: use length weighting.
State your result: 192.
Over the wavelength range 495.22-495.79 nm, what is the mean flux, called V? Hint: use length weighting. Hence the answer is 184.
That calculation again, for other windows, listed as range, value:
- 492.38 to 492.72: 186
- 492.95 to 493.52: 187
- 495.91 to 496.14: 194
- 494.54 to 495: 184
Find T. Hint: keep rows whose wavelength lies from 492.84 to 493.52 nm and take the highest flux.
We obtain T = 190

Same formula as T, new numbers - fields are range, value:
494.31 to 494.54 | 188.8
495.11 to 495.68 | 201.9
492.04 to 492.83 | 198.8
